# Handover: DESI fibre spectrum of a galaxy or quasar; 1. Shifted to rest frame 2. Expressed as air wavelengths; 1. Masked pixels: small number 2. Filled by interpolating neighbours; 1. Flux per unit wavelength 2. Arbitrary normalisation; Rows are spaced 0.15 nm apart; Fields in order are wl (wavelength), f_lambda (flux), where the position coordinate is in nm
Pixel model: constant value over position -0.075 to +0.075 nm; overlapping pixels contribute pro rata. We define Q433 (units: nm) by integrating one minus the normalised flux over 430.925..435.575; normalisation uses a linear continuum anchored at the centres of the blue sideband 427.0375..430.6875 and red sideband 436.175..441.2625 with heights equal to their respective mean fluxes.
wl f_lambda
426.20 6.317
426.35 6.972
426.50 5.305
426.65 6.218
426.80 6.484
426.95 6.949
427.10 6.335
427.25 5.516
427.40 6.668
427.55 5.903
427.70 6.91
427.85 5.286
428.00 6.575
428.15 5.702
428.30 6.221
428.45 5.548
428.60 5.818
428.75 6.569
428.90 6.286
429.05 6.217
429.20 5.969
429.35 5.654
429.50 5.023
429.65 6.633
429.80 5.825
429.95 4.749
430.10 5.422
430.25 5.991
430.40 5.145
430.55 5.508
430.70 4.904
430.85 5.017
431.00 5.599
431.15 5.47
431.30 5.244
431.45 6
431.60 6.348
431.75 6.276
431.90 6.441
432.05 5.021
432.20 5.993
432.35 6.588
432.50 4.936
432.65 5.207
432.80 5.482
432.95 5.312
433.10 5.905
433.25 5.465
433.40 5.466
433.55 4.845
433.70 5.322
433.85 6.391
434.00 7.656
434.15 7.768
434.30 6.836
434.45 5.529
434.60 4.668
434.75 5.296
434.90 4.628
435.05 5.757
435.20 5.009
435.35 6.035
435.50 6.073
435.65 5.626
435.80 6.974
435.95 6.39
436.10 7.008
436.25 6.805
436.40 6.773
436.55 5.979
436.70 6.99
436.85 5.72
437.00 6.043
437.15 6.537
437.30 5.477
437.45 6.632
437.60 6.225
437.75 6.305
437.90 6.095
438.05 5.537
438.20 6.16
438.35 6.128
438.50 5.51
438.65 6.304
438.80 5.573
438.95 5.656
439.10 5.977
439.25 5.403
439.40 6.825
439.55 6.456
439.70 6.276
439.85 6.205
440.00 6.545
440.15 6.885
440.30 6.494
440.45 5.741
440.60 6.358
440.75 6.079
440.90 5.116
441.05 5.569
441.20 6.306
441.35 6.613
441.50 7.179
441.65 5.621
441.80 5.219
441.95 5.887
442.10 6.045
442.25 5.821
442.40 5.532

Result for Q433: 0.18 nm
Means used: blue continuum 5.88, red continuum 6.14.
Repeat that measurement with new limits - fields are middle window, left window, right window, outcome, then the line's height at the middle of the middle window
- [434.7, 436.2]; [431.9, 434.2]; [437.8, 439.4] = -0.014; 5.85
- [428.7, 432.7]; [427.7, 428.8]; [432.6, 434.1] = 0.124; 5.88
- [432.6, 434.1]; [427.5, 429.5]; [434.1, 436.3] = 0.064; 6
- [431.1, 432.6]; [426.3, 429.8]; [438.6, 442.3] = 0.067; 6.1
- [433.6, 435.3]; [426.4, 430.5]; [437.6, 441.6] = 0.047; 6.05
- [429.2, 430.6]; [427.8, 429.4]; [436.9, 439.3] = 0.099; 6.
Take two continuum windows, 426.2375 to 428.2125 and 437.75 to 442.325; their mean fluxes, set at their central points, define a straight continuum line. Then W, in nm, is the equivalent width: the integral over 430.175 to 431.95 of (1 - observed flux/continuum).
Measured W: 0.15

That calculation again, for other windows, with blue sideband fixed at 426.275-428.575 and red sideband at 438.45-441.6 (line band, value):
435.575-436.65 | -0.06 nm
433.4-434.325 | -0.03 nm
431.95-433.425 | 0.14 nm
